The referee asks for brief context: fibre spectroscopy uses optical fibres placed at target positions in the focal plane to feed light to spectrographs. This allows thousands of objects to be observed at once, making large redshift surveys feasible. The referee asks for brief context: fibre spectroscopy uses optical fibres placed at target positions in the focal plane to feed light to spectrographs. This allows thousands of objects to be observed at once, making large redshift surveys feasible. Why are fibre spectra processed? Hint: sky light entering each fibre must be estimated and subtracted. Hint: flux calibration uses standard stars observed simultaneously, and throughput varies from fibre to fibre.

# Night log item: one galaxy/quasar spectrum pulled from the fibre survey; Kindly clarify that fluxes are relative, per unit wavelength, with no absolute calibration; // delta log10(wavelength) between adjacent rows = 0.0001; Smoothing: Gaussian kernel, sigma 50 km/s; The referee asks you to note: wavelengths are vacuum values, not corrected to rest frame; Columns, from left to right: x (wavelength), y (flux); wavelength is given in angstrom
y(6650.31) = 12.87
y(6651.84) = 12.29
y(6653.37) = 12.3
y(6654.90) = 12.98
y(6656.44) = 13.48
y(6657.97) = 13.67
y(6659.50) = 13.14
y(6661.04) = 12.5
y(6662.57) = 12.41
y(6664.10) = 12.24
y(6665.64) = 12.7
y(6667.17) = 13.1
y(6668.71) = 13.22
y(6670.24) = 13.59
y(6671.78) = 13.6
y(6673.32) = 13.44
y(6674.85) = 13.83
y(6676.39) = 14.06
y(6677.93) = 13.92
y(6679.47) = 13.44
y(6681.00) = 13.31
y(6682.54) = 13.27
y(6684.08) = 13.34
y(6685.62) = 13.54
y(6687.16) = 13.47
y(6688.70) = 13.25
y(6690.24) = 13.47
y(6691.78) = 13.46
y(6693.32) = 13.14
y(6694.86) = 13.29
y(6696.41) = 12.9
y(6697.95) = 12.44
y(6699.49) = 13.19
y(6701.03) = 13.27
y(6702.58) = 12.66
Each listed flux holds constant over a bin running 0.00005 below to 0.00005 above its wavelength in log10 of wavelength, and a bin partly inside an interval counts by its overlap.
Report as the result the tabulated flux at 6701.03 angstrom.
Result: 13.27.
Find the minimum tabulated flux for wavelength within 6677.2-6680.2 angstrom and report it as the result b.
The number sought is 13.44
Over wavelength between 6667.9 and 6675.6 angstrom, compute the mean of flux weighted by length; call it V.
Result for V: 13.5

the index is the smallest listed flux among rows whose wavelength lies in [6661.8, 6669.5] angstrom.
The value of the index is 12.24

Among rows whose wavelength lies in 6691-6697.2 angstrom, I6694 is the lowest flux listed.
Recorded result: 12.9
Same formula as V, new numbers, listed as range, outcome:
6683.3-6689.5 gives 13.4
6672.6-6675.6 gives 13.7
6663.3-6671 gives 13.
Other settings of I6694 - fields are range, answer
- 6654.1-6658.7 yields 12.98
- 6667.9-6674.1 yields 13.22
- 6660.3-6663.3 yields 12.41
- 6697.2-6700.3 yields 12.44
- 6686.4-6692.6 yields 13.25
